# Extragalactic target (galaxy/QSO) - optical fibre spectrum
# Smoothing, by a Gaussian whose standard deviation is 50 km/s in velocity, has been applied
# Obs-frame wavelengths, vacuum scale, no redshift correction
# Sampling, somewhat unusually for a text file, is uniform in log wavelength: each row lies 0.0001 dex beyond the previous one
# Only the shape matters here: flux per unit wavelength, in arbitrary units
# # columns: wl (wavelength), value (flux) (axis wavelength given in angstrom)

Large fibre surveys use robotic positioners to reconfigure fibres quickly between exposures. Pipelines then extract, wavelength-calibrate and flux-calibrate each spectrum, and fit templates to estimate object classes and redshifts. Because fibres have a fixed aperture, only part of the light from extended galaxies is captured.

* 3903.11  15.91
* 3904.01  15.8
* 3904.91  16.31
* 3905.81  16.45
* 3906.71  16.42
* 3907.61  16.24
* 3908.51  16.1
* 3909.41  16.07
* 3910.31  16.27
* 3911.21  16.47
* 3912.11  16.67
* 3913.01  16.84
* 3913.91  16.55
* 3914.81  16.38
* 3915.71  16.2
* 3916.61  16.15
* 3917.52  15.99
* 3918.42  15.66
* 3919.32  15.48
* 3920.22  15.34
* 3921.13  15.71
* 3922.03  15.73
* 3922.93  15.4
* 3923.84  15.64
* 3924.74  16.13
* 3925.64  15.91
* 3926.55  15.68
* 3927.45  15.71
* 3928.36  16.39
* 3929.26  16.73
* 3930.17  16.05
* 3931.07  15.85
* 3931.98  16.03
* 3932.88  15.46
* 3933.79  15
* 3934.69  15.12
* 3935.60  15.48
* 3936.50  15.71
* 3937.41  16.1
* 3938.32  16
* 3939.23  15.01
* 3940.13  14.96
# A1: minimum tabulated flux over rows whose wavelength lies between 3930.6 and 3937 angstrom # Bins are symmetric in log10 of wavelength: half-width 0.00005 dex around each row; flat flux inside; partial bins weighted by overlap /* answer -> 15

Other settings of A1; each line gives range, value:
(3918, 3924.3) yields 15.34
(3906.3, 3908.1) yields 16.24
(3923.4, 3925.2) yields 15.64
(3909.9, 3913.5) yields 16.27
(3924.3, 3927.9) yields 15.68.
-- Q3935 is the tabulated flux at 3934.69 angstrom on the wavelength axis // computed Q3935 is 15.12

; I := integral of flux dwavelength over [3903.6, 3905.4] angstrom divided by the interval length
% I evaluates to 16.1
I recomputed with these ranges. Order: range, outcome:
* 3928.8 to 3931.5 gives 16.2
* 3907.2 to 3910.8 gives 16.2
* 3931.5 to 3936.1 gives 15.4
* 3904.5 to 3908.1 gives 16.3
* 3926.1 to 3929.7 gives 16.1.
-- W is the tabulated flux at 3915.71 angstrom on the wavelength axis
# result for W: 16.2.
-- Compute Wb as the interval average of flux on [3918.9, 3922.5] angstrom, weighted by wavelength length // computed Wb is 15.6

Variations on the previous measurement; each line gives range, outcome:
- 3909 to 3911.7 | 16.3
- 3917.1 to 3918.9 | 15.9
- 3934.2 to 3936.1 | 15.4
